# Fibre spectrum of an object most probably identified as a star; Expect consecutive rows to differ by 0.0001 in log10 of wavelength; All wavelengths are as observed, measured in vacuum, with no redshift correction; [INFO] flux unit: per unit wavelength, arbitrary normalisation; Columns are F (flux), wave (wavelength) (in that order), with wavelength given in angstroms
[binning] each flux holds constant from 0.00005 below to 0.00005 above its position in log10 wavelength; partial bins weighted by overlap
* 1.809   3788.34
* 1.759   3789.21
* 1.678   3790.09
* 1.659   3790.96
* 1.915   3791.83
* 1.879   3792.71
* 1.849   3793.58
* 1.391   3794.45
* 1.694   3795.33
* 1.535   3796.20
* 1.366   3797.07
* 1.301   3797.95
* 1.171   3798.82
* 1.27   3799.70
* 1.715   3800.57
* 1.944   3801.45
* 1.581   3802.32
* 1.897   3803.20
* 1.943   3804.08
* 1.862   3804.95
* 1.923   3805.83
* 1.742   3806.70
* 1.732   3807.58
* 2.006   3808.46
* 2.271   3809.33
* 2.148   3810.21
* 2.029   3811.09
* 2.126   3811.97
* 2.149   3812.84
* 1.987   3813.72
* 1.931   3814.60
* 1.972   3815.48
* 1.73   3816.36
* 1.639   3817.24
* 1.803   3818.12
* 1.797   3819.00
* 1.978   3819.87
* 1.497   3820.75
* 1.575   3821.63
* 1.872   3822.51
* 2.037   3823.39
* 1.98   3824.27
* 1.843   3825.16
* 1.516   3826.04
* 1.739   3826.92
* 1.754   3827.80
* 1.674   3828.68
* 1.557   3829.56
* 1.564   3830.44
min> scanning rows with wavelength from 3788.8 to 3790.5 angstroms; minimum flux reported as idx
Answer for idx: 1.678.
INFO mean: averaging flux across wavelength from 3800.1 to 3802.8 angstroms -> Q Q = 1.74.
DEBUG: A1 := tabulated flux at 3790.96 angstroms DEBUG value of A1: 1.659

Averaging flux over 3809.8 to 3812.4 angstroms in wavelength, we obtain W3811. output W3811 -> 2.1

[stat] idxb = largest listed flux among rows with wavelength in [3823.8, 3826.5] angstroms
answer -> 1.98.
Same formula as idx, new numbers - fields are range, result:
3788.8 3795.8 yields 1.391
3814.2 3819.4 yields 1.639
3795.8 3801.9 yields 1.171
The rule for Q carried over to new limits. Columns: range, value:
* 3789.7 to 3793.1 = 1.78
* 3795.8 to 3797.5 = 1.45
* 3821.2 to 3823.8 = 1.83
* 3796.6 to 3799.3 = 1.28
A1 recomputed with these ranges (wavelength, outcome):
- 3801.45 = 1.944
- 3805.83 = 1.923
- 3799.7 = 1.27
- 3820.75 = 1.497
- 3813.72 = 1.987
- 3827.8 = 1.754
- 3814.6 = 1.931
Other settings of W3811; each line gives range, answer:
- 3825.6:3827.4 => 1.63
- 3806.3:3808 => 1.73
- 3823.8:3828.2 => 1.77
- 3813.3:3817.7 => 1.85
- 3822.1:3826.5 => 1.85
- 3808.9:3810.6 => 2.21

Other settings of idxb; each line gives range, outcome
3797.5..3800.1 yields 1.301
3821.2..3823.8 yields 2.037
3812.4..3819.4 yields 2.149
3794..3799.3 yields 1.694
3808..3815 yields 2.271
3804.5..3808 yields 1.923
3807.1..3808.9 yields 2.006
